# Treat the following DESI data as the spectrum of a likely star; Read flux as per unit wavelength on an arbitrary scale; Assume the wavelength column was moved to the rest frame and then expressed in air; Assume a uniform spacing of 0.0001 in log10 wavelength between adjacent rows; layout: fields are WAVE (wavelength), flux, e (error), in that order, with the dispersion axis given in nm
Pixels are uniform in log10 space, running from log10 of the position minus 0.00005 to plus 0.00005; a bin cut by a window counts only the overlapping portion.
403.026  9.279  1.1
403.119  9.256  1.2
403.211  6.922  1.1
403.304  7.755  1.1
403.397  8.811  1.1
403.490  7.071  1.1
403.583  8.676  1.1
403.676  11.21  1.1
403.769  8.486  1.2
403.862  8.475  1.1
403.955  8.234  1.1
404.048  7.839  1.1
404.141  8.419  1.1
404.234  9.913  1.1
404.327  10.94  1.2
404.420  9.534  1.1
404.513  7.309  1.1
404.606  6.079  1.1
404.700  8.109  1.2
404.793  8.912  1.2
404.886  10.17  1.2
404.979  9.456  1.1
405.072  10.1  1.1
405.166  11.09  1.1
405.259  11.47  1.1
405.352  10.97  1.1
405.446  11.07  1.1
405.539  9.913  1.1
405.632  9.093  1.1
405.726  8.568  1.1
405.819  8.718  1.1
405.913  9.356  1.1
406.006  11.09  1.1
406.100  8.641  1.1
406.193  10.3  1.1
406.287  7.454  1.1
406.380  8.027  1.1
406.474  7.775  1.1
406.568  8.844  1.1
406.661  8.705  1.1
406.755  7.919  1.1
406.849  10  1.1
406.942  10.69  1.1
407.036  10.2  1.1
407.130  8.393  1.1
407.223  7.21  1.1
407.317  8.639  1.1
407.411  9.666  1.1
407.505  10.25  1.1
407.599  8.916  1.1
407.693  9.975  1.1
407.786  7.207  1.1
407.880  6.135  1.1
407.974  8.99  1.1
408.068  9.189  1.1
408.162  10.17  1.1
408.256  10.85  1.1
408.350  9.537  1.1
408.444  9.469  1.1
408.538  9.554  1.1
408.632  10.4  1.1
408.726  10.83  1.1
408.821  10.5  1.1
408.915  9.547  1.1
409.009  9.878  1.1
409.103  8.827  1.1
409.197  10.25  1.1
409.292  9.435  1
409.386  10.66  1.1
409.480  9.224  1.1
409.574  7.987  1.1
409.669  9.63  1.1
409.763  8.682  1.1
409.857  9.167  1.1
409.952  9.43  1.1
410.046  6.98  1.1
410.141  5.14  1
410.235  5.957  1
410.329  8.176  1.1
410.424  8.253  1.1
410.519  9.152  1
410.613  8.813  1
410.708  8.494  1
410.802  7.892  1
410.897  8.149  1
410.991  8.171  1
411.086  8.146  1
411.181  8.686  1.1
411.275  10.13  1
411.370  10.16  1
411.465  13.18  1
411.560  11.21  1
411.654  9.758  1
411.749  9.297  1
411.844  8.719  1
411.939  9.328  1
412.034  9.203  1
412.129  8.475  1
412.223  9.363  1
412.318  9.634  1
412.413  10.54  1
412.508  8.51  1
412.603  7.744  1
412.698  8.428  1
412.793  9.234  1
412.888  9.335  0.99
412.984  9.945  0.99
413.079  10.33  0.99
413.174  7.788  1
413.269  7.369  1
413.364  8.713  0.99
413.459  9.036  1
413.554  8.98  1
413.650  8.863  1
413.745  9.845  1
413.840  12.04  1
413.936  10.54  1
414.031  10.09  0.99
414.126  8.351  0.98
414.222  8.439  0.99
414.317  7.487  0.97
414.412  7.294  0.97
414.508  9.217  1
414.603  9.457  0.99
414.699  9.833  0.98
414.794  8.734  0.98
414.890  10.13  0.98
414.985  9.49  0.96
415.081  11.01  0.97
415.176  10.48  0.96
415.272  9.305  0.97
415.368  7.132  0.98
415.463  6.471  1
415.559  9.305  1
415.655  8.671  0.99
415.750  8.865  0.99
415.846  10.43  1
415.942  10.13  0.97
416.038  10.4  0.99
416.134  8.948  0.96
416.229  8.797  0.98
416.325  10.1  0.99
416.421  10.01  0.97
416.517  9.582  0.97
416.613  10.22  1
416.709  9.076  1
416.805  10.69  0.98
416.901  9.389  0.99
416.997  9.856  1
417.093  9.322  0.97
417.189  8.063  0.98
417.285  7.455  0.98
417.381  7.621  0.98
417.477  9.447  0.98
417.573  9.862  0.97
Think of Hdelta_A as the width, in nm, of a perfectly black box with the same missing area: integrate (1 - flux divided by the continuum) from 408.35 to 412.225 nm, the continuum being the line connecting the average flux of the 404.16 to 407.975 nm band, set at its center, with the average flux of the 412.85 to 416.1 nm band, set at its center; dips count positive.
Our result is 0.025 nm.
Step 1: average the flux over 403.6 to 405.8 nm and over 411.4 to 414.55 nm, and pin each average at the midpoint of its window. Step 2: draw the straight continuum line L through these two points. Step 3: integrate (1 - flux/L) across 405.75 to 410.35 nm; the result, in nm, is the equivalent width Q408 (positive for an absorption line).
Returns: 0.14 nm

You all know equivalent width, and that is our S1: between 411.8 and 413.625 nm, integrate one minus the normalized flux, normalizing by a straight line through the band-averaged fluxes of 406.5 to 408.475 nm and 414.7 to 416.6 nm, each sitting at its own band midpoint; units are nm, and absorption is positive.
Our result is 0.06 nm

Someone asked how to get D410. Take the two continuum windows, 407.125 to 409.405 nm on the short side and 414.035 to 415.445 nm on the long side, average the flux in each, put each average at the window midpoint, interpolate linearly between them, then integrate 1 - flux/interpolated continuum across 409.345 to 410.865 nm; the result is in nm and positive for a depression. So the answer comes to 0.15 nm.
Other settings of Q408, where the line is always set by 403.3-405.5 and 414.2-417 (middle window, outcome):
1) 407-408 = 0.06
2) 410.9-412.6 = -0.04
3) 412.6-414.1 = 0.00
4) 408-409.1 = -0.08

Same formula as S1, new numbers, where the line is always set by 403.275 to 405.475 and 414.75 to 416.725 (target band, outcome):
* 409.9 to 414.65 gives 0.193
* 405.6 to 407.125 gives 0.023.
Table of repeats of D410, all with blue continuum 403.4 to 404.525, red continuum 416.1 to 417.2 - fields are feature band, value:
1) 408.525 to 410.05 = -0.061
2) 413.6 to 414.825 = 0.023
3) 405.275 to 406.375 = -0.070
